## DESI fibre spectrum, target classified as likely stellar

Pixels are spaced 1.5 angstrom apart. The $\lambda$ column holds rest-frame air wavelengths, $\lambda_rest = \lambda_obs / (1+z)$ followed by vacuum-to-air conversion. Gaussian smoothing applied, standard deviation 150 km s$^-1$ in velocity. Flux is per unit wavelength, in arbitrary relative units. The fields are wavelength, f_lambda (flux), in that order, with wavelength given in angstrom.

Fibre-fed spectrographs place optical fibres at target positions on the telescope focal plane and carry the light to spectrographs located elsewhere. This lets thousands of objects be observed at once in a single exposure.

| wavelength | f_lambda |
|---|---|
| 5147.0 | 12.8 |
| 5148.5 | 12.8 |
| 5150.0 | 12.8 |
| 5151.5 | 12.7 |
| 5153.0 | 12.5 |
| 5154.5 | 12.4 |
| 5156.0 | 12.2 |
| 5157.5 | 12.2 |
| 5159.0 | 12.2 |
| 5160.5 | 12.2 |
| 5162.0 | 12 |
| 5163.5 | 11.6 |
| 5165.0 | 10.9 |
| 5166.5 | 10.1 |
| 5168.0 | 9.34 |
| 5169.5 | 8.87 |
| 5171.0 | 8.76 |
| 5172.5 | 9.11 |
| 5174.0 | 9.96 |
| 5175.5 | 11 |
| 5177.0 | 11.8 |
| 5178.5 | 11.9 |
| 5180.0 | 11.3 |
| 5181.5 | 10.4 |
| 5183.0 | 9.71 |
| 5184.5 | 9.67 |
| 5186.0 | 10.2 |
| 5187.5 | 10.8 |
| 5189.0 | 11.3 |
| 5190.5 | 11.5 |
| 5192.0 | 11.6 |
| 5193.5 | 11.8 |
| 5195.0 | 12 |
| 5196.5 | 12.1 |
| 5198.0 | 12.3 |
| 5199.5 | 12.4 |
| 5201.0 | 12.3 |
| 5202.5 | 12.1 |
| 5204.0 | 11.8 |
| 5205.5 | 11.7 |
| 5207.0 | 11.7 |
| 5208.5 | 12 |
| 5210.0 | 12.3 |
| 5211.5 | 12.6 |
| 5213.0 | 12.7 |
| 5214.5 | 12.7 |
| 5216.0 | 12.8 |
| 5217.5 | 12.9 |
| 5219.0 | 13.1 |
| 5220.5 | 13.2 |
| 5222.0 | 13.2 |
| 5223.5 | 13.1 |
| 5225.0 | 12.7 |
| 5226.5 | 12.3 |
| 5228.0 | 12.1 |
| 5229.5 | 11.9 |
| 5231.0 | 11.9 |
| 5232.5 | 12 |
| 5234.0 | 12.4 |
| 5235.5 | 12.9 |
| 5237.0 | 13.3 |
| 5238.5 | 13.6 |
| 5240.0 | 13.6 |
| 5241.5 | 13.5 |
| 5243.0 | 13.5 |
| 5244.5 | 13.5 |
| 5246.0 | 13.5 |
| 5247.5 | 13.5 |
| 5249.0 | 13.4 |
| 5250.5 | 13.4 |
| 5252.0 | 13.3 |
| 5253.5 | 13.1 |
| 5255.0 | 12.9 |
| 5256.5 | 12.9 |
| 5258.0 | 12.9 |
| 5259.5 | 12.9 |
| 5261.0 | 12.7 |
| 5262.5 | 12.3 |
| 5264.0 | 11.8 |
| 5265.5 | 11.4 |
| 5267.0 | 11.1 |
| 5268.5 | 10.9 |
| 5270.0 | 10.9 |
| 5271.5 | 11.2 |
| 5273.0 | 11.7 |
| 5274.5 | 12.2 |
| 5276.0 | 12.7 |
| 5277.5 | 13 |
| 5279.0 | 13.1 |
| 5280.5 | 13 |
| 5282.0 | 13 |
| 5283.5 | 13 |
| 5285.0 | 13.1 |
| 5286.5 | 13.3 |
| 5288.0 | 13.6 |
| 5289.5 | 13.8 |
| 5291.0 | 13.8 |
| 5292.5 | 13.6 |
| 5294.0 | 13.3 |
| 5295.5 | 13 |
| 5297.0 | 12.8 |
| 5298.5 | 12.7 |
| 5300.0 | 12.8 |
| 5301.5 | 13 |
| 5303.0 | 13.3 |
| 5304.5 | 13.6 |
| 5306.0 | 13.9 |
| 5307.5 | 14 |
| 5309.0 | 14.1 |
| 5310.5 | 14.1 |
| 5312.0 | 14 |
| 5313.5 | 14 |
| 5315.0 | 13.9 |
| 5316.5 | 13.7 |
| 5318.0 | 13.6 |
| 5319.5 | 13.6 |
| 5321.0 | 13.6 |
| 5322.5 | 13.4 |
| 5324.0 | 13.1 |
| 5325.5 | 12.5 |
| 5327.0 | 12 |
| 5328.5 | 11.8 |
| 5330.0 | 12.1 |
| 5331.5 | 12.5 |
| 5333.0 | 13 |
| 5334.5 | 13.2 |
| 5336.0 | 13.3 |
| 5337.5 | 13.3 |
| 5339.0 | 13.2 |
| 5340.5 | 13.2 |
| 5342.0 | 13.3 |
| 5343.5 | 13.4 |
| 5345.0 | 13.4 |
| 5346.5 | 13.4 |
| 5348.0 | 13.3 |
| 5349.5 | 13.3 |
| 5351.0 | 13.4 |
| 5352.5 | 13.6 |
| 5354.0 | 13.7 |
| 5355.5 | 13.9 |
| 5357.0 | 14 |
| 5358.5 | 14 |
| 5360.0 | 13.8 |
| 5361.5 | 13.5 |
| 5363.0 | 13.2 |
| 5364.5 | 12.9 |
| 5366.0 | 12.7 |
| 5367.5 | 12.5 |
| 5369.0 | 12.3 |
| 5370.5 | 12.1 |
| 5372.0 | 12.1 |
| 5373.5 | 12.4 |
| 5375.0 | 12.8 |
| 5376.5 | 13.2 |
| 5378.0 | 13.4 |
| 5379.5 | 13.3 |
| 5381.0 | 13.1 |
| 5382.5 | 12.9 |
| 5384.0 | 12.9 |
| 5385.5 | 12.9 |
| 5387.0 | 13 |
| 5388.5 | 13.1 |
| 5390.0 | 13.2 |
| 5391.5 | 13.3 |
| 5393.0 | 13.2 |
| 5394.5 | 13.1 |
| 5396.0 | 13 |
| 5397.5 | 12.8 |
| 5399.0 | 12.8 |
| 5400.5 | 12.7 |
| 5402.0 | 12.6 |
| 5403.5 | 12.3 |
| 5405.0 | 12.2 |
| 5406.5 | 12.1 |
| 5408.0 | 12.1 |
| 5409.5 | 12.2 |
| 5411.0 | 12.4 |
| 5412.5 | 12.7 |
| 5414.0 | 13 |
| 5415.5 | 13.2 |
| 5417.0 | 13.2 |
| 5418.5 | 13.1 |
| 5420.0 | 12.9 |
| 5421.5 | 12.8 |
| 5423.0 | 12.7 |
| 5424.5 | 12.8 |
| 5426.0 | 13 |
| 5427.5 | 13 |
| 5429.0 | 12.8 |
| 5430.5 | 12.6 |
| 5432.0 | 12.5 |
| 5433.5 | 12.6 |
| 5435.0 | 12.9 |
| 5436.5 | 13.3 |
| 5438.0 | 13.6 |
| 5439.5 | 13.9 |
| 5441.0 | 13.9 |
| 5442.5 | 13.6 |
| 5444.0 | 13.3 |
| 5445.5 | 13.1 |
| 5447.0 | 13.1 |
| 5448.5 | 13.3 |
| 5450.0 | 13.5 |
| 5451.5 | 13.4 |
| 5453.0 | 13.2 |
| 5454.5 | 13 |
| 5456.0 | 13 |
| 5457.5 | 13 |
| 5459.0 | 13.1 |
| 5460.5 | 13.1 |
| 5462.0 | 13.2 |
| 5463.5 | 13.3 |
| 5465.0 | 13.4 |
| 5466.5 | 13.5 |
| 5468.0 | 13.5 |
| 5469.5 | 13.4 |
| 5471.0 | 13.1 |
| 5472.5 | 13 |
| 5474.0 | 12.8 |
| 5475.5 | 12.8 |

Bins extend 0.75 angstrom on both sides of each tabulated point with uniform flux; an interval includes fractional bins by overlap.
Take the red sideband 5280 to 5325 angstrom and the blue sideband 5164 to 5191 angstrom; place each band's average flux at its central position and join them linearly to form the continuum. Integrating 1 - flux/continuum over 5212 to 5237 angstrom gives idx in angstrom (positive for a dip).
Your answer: -2.42 angstrom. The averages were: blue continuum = 10.4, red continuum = 13.5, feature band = 12.6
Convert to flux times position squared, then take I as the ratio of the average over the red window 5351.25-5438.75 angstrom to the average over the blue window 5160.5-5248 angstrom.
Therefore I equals 1.17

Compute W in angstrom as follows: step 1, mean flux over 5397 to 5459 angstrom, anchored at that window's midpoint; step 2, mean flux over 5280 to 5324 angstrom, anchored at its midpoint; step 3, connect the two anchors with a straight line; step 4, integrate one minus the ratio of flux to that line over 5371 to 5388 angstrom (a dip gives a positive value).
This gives 0.3 angstrom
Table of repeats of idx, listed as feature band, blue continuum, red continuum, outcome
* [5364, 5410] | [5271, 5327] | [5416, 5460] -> 1.42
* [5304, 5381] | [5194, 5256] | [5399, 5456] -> -2.42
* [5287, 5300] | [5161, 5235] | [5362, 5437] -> -1.21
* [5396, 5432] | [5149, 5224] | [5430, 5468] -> 0.87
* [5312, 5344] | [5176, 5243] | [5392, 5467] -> -1.42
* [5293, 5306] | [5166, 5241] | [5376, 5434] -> -0.90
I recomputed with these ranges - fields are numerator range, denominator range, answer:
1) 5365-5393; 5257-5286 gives 1.09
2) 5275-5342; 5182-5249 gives 1.11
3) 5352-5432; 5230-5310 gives 1.05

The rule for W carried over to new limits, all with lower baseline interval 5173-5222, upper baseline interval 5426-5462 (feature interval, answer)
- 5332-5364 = -2.1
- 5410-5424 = 0.1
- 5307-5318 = -1.4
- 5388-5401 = -0.2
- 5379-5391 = -0.2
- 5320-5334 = -0.2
